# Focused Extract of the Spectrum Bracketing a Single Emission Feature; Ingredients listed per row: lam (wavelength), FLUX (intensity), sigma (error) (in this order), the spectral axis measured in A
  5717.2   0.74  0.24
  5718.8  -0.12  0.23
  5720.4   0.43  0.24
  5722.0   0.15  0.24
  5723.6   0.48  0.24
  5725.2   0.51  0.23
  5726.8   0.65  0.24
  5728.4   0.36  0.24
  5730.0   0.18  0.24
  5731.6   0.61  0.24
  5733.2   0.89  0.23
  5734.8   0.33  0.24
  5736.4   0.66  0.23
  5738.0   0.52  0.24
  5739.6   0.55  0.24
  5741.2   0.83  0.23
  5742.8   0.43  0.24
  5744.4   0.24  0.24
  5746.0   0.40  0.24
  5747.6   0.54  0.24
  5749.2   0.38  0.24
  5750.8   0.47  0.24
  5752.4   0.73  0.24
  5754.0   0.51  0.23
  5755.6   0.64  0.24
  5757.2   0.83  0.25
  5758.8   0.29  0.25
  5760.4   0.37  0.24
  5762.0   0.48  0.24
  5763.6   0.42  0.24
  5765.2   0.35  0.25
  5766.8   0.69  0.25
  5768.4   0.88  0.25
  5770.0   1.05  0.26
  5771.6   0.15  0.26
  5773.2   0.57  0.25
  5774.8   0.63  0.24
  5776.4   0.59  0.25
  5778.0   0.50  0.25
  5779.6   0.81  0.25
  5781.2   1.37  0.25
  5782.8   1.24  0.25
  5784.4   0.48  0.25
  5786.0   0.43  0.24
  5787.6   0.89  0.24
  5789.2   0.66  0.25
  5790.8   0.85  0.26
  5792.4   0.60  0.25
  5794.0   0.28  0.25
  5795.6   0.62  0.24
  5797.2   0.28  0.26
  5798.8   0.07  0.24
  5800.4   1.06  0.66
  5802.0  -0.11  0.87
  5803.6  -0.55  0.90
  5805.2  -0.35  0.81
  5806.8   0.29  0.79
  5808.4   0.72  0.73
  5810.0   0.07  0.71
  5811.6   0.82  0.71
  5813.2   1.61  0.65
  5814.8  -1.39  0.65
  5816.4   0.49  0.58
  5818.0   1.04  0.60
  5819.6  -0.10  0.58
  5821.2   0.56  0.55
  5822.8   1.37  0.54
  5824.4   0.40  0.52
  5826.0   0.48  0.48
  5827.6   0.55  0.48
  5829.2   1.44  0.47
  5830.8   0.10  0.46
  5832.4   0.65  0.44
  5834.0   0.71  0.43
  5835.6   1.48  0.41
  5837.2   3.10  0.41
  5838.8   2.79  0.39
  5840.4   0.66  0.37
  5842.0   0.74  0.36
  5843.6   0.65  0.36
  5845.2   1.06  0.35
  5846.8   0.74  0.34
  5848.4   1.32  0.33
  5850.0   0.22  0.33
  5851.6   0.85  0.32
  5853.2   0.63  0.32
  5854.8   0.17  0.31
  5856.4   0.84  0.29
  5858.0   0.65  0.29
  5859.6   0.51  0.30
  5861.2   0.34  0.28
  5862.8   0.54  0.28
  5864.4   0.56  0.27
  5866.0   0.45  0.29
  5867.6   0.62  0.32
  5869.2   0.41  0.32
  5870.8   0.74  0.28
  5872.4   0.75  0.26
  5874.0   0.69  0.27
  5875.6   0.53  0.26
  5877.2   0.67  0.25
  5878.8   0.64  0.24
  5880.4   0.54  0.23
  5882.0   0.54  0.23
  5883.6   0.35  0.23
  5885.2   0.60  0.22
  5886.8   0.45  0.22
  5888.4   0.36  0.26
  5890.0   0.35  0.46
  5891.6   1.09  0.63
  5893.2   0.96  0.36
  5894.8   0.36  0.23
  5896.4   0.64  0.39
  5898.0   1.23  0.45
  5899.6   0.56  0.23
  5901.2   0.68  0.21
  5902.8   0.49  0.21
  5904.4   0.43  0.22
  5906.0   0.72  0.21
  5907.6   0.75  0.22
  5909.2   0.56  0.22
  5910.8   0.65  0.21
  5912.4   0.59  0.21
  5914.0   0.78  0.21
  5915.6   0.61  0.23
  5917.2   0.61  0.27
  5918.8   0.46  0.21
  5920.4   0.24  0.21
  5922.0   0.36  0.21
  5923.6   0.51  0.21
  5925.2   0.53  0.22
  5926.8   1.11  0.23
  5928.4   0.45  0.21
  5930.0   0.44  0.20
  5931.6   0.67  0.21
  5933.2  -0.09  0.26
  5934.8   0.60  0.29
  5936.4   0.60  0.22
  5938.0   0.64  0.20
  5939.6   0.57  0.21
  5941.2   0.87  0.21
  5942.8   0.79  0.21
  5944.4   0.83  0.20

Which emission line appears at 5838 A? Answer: [O III] 5007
